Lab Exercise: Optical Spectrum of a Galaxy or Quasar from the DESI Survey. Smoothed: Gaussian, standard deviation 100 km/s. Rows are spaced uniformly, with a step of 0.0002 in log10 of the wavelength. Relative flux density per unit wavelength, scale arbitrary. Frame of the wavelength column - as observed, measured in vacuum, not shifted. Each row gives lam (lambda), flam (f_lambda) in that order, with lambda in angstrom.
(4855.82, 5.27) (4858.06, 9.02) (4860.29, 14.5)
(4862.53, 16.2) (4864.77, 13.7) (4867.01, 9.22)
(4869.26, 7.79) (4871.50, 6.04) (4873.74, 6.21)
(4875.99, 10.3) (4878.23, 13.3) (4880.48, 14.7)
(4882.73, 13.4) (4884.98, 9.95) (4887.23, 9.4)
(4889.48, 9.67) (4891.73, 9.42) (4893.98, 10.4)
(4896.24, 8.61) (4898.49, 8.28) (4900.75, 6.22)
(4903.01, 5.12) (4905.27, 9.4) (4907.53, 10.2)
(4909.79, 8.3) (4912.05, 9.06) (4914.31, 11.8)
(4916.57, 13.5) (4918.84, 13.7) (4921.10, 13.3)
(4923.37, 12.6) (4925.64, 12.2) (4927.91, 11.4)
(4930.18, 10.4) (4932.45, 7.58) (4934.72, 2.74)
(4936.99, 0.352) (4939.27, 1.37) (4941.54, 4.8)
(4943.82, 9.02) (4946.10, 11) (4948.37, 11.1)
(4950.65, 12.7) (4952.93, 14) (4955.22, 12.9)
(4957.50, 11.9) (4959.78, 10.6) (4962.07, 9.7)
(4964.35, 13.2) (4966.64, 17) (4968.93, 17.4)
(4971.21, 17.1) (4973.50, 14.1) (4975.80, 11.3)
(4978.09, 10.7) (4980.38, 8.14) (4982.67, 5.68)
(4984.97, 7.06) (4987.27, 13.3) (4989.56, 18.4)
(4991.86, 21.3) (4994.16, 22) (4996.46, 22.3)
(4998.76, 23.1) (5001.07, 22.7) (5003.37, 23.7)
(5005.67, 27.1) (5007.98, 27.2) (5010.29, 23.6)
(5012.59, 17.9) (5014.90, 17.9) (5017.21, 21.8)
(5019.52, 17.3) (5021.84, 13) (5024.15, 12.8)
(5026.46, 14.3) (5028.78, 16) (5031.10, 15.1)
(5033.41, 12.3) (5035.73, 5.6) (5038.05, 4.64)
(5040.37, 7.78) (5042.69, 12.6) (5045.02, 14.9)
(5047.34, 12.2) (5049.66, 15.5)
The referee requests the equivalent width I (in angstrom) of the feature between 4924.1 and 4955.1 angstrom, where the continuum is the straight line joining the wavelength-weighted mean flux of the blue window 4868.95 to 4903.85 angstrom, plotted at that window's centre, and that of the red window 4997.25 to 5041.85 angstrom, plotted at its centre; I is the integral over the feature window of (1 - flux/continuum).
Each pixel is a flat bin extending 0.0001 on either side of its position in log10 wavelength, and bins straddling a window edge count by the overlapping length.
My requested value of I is 9.7 angstrom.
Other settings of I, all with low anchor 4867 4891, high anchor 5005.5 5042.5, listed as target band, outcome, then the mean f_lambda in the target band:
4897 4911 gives 3.9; 7.94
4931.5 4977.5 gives 8.9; 10.5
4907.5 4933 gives 0.6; 11.3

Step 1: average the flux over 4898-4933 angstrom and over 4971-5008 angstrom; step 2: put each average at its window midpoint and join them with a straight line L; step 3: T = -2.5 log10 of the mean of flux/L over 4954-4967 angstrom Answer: 0.17 mag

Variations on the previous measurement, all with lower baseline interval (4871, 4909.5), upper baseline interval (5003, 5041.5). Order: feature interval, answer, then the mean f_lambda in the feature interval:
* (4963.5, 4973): -0.20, 16.1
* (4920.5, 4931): -0.06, 12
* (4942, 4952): 0.17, 10.6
